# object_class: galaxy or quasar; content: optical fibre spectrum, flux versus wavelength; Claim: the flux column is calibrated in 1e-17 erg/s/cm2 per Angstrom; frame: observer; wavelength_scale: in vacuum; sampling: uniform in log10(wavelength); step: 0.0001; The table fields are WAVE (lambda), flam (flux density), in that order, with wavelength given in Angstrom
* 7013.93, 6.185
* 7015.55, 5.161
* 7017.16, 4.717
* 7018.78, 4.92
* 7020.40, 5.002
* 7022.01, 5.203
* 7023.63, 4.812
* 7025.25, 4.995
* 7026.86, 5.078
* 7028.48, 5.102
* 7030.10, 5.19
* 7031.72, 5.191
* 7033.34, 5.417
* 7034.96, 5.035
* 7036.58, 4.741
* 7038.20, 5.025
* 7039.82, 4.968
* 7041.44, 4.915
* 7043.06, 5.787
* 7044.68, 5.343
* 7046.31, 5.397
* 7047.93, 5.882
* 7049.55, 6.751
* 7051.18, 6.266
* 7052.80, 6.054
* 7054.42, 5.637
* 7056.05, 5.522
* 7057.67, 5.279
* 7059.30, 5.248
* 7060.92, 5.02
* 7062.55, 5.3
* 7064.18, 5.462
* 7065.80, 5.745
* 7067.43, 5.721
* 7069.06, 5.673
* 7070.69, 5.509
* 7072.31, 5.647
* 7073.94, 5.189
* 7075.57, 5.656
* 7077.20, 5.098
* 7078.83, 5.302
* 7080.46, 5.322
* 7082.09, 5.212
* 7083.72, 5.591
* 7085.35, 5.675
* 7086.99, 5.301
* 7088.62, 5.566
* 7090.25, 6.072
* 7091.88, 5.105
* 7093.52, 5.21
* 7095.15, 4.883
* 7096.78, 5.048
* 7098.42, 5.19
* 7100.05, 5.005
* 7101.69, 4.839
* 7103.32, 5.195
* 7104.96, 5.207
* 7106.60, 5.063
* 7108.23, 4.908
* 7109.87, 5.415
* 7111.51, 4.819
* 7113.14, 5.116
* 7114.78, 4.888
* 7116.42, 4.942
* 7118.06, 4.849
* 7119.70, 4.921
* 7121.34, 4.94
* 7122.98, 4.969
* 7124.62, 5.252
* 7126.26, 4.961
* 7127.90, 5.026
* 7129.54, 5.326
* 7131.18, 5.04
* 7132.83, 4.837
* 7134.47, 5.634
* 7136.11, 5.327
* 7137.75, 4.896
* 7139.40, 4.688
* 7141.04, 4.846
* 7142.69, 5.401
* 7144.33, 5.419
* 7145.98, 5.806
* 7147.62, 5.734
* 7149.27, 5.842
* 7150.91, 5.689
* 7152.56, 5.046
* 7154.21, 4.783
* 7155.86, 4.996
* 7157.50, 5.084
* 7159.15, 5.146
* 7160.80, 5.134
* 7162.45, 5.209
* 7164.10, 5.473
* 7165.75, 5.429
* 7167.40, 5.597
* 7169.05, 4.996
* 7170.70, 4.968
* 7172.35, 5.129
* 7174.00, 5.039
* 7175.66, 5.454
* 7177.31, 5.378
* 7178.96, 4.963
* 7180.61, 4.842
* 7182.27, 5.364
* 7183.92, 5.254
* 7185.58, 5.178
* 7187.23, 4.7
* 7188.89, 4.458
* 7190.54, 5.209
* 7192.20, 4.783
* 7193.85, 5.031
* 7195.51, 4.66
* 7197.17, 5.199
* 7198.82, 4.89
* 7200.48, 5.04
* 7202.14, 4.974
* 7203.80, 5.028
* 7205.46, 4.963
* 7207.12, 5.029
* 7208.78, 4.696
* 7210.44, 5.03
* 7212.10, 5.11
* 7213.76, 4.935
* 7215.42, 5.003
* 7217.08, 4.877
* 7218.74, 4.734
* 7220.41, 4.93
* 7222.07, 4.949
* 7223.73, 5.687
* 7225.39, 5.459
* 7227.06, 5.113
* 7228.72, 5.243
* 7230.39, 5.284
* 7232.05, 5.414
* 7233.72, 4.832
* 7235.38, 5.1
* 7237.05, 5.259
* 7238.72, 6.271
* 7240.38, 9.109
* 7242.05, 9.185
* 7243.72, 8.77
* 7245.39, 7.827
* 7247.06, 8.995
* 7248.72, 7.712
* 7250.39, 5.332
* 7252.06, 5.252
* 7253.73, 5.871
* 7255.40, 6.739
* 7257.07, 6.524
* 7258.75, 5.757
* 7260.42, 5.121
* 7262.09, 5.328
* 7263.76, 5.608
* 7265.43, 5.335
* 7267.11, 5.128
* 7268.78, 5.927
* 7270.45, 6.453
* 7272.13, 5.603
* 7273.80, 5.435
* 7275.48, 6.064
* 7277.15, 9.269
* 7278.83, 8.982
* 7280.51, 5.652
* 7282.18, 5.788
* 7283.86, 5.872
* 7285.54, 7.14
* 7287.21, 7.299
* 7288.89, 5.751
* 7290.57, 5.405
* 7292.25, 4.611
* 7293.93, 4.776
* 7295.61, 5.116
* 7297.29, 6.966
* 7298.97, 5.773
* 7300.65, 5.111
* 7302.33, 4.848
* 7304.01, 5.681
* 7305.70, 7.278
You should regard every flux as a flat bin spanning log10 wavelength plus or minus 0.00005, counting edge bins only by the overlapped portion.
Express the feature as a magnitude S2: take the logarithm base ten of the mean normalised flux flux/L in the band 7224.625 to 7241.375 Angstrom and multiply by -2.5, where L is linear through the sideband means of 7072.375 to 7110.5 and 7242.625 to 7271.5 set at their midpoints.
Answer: 0.08 mag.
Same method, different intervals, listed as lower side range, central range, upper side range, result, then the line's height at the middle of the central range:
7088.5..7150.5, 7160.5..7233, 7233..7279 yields 0.163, 5.92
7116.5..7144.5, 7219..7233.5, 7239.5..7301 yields 0.148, 5.98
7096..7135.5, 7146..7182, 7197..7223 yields -0.051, 5.01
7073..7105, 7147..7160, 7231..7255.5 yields 0.121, 5.91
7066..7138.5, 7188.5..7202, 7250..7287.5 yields 0.165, 5.74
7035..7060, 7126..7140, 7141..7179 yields 0.052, 5.34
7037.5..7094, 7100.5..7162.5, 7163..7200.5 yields 0.027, 5.27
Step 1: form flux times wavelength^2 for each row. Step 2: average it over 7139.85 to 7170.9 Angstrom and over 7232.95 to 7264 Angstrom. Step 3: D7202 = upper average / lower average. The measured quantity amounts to 1.28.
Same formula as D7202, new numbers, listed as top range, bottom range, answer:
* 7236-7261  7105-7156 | 1.39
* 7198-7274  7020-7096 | 1.12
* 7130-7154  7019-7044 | 1.07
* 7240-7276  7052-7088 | 1.25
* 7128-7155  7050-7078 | 0.97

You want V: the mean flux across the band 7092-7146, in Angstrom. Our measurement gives 5.08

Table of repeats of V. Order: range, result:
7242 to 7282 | 6.51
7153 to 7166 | 5.14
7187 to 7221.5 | 4.92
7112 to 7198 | 5.13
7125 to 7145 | 5.12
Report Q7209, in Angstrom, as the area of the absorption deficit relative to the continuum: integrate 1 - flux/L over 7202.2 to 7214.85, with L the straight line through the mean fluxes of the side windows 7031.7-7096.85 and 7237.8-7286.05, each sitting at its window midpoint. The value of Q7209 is 2.7 Angstrom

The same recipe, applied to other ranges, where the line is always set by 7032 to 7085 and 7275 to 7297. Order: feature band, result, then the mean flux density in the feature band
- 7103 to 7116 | 1.3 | 5.07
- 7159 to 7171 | 1.2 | 5.26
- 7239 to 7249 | -3.9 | 8.53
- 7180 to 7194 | 2.3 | 4.98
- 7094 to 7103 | 1.0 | 5.02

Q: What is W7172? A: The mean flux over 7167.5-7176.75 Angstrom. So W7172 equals 5.16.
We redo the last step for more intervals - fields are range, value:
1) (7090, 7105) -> 5.14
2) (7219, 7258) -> 6.27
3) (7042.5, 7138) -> 5.32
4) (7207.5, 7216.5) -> 4.96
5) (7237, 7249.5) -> 8.06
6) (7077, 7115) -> 5.22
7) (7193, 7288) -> 5.89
